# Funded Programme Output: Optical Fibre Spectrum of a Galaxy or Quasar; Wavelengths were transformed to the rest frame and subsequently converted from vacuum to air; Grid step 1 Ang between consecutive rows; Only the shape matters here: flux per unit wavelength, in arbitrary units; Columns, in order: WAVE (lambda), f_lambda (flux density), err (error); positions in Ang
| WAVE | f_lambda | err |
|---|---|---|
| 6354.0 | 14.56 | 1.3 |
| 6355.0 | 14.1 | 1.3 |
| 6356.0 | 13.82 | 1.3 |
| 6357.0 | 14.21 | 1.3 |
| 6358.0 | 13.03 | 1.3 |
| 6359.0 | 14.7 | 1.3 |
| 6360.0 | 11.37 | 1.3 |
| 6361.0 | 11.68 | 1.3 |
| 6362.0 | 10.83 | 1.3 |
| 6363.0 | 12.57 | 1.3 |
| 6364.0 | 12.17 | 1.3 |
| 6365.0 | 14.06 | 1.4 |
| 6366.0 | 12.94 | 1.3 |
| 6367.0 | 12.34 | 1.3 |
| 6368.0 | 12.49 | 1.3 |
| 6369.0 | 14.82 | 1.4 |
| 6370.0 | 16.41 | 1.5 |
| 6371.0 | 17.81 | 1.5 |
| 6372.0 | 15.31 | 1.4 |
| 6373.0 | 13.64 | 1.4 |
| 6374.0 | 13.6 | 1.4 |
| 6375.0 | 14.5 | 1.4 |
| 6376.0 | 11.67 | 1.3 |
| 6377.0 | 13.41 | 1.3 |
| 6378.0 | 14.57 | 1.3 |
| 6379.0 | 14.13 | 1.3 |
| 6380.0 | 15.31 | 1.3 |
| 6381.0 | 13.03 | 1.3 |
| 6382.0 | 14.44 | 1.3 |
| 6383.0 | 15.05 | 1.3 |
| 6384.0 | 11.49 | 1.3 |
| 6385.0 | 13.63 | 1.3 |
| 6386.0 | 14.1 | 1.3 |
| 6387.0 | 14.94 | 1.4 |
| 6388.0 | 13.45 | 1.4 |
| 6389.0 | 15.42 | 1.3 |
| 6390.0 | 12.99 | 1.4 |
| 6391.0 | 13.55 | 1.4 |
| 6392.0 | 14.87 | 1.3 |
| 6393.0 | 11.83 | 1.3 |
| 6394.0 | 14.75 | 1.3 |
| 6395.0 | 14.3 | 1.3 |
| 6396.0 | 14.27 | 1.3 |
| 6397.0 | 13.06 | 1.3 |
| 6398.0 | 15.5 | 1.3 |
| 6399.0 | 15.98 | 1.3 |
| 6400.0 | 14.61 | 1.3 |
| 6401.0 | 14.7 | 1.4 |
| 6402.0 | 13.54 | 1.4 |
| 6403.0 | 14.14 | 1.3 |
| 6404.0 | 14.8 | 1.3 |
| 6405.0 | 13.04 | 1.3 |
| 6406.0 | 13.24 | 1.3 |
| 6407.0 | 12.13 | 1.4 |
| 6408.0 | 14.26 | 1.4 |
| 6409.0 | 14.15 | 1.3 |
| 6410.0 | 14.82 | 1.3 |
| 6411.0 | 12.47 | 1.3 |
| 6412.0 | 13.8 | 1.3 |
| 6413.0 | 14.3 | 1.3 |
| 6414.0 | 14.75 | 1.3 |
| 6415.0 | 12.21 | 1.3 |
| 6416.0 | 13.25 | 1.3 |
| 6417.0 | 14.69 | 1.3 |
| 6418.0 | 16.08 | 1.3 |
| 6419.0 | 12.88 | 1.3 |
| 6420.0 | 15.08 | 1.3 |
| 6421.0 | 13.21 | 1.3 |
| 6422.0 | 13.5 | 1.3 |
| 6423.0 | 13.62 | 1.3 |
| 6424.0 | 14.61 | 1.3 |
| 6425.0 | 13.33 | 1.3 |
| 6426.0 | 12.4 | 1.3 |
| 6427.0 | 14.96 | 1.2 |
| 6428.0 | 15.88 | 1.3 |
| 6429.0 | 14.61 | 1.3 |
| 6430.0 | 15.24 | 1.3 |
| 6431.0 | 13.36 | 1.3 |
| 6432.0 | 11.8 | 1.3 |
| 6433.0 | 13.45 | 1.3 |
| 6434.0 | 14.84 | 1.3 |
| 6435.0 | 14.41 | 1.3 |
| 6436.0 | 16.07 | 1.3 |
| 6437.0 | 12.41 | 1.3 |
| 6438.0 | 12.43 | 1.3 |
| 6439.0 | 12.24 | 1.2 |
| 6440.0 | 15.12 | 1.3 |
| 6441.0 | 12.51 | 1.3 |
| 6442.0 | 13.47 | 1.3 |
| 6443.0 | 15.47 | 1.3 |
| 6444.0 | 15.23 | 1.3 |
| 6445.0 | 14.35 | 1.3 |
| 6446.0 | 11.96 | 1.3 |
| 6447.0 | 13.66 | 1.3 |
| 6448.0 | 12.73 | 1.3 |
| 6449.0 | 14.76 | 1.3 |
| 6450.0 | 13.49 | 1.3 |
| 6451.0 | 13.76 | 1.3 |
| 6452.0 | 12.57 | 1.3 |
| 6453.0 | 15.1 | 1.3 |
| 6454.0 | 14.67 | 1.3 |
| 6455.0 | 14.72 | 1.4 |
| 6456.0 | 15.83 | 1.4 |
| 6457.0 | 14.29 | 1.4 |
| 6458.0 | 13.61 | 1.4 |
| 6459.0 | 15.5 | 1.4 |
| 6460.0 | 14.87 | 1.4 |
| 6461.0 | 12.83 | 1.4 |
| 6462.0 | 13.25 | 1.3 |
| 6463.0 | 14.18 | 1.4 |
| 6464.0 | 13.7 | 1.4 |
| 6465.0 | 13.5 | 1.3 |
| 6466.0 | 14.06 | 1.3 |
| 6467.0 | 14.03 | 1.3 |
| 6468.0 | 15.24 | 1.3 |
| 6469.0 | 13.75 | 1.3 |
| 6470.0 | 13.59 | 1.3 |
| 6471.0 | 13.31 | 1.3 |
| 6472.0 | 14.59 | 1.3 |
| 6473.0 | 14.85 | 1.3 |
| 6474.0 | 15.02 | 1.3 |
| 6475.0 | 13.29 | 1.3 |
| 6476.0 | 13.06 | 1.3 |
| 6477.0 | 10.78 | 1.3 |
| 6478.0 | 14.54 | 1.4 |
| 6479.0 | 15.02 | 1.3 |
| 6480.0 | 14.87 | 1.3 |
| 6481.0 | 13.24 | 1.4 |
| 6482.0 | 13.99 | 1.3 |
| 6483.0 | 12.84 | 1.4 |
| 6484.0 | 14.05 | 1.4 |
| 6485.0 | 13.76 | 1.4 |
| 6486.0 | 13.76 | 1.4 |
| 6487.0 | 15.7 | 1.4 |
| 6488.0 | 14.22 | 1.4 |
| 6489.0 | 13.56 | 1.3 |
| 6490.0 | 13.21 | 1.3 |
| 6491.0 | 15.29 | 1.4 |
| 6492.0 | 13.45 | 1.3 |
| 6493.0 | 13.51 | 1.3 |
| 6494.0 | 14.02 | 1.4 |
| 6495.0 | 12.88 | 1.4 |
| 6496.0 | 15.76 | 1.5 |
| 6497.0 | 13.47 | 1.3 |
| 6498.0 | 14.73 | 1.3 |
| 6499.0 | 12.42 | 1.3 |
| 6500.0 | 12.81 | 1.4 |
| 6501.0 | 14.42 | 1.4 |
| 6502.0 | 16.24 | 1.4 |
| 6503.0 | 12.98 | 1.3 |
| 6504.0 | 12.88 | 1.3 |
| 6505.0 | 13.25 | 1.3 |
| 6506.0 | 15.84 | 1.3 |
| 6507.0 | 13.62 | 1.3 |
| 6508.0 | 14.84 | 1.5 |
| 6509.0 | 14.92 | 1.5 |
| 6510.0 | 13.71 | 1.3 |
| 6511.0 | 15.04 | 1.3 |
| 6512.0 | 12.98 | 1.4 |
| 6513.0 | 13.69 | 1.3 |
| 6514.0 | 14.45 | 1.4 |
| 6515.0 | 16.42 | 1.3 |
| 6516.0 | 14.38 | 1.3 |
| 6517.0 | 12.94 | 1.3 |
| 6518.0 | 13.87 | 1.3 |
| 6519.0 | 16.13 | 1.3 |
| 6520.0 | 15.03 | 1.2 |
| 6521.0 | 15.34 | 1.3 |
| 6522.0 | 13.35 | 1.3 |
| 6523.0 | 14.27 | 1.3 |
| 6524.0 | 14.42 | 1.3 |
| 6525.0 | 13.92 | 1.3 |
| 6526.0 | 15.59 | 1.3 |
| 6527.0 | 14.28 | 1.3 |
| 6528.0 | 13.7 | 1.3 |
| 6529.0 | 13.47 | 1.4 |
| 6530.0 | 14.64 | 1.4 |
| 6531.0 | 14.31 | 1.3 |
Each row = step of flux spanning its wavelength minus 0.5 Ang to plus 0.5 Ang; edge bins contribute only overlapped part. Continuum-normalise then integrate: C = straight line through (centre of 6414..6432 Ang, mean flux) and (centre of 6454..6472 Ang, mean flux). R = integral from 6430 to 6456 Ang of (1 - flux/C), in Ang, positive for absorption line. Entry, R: 0.4 Ang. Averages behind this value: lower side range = 14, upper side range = 14.2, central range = 13.9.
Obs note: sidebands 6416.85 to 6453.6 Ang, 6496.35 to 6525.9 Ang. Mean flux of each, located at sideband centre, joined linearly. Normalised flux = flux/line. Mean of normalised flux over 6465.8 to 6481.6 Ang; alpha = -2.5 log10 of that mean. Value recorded 0.01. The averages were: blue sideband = 13.9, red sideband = 14.2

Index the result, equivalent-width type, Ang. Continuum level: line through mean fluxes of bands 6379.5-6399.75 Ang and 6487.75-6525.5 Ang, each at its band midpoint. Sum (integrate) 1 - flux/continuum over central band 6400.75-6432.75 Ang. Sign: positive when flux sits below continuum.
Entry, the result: 0.51 Ang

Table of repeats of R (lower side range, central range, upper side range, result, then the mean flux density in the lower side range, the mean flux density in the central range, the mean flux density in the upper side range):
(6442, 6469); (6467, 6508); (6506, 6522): 1.04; 14.1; 14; 14.5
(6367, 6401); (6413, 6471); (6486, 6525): 0.88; 14.2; 14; 14.2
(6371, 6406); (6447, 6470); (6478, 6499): -0.06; 14.1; 14.1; 14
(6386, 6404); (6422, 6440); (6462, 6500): 0.27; 14.2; 13.9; 13.9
